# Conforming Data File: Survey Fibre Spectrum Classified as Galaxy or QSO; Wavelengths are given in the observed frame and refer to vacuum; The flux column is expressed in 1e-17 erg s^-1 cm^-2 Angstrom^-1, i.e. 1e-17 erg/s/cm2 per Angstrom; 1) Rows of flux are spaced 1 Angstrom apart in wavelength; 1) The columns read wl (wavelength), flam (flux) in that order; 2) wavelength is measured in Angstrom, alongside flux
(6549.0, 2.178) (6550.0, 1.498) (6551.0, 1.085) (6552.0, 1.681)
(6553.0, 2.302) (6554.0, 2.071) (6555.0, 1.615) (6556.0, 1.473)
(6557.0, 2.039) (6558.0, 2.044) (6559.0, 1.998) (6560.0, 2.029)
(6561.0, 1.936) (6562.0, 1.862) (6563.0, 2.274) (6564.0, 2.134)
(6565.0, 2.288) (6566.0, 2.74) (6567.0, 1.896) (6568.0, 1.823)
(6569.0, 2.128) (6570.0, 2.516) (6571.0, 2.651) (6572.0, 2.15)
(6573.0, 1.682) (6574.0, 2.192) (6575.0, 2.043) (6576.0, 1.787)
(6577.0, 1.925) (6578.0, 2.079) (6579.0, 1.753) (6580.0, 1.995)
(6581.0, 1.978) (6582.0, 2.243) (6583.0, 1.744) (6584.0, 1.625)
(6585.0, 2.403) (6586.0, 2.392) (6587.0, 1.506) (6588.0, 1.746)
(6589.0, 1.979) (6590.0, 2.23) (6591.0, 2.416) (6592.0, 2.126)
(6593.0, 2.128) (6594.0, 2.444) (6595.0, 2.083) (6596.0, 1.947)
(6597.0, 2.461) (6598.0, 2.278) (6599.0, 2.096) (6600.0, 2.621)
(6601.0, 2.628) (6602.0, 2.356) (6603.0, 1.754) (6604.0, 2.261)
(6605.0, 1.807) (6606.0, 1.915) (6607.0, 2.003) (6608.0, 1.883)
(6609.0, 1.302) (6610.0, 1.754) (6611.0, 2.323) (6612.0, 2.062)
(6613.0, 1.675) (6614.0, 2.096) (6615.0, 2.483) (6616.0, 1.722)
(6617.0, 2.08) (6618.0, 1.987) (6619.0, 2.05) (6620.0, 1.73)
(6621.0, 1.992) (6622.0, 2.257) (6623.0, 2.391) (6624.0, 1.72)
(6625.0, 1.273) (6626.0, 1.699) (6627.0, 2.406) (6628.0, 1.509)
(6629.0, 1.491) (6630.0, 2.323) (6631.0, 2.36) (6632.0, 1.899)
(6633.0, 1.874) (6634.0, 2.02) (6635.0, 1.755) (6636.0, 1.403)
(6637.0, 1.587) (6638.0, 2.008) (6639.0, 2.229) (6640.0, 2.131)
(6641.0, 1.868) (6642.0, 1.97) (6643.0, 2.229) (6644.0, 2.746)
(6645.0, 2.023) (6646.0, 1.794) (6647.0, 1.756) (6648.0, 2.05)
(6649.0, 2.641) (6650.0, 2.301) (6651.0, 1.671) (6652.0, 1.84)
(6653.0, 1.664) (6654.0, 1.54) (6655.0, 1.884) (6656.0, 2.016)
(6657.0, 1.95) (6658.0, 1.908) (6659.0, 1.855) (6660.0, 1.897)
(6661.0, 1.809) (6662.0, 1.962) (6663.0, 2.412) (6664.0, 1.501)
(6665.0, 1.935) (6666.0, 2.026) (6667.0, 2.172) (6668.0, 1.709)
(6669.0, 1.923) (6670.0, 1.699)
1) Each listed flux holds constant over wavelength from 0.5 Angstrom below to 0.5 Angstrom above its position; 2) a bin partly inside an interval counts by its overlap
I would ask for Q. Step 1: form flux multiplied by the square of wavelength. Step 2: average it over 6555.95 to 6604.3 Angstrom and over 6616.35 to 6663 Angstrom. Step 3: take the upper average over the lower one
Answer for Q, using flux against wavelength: 0.94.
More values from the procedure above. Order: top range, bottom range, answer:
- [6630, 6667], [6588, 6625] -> 0.96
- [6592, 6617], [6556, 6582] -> 1.02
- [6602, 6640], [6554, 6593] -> 0.96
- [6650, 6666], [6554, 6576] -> 0.93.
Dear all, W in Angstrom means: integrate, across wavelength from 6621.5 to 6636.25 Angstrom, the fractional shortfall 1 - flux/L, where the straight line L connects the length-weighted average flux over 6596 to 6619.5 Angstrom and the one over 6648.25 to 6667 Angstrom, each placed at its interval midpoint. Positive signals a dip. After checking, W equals 0.8 Angstrom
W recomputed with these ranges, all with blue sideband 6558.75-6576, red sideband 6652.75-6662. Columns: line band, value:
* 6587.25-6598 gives -0.5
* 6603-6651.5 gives -0.7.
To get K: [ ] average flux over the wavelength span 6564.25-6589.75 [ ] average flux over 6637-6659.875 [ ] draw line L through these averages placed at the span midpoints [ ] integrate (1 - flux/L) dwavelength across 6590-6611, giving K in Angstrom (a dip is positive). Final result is -0.90 Angstrom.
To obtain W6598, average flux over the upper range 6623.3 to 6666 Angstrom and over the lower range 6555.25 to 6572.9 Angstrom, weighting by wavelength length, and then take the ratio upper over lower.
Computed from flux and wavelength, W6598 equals 0.92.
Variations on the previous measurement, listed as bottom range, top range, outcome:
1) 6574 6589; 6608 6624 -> 1.01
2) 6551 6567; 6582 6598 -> 1.05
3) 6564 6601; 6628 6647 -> 0.93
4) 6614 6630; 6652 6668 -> 0.98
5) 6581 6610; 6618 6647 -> 0.94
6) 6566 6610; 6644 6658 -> 0.95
